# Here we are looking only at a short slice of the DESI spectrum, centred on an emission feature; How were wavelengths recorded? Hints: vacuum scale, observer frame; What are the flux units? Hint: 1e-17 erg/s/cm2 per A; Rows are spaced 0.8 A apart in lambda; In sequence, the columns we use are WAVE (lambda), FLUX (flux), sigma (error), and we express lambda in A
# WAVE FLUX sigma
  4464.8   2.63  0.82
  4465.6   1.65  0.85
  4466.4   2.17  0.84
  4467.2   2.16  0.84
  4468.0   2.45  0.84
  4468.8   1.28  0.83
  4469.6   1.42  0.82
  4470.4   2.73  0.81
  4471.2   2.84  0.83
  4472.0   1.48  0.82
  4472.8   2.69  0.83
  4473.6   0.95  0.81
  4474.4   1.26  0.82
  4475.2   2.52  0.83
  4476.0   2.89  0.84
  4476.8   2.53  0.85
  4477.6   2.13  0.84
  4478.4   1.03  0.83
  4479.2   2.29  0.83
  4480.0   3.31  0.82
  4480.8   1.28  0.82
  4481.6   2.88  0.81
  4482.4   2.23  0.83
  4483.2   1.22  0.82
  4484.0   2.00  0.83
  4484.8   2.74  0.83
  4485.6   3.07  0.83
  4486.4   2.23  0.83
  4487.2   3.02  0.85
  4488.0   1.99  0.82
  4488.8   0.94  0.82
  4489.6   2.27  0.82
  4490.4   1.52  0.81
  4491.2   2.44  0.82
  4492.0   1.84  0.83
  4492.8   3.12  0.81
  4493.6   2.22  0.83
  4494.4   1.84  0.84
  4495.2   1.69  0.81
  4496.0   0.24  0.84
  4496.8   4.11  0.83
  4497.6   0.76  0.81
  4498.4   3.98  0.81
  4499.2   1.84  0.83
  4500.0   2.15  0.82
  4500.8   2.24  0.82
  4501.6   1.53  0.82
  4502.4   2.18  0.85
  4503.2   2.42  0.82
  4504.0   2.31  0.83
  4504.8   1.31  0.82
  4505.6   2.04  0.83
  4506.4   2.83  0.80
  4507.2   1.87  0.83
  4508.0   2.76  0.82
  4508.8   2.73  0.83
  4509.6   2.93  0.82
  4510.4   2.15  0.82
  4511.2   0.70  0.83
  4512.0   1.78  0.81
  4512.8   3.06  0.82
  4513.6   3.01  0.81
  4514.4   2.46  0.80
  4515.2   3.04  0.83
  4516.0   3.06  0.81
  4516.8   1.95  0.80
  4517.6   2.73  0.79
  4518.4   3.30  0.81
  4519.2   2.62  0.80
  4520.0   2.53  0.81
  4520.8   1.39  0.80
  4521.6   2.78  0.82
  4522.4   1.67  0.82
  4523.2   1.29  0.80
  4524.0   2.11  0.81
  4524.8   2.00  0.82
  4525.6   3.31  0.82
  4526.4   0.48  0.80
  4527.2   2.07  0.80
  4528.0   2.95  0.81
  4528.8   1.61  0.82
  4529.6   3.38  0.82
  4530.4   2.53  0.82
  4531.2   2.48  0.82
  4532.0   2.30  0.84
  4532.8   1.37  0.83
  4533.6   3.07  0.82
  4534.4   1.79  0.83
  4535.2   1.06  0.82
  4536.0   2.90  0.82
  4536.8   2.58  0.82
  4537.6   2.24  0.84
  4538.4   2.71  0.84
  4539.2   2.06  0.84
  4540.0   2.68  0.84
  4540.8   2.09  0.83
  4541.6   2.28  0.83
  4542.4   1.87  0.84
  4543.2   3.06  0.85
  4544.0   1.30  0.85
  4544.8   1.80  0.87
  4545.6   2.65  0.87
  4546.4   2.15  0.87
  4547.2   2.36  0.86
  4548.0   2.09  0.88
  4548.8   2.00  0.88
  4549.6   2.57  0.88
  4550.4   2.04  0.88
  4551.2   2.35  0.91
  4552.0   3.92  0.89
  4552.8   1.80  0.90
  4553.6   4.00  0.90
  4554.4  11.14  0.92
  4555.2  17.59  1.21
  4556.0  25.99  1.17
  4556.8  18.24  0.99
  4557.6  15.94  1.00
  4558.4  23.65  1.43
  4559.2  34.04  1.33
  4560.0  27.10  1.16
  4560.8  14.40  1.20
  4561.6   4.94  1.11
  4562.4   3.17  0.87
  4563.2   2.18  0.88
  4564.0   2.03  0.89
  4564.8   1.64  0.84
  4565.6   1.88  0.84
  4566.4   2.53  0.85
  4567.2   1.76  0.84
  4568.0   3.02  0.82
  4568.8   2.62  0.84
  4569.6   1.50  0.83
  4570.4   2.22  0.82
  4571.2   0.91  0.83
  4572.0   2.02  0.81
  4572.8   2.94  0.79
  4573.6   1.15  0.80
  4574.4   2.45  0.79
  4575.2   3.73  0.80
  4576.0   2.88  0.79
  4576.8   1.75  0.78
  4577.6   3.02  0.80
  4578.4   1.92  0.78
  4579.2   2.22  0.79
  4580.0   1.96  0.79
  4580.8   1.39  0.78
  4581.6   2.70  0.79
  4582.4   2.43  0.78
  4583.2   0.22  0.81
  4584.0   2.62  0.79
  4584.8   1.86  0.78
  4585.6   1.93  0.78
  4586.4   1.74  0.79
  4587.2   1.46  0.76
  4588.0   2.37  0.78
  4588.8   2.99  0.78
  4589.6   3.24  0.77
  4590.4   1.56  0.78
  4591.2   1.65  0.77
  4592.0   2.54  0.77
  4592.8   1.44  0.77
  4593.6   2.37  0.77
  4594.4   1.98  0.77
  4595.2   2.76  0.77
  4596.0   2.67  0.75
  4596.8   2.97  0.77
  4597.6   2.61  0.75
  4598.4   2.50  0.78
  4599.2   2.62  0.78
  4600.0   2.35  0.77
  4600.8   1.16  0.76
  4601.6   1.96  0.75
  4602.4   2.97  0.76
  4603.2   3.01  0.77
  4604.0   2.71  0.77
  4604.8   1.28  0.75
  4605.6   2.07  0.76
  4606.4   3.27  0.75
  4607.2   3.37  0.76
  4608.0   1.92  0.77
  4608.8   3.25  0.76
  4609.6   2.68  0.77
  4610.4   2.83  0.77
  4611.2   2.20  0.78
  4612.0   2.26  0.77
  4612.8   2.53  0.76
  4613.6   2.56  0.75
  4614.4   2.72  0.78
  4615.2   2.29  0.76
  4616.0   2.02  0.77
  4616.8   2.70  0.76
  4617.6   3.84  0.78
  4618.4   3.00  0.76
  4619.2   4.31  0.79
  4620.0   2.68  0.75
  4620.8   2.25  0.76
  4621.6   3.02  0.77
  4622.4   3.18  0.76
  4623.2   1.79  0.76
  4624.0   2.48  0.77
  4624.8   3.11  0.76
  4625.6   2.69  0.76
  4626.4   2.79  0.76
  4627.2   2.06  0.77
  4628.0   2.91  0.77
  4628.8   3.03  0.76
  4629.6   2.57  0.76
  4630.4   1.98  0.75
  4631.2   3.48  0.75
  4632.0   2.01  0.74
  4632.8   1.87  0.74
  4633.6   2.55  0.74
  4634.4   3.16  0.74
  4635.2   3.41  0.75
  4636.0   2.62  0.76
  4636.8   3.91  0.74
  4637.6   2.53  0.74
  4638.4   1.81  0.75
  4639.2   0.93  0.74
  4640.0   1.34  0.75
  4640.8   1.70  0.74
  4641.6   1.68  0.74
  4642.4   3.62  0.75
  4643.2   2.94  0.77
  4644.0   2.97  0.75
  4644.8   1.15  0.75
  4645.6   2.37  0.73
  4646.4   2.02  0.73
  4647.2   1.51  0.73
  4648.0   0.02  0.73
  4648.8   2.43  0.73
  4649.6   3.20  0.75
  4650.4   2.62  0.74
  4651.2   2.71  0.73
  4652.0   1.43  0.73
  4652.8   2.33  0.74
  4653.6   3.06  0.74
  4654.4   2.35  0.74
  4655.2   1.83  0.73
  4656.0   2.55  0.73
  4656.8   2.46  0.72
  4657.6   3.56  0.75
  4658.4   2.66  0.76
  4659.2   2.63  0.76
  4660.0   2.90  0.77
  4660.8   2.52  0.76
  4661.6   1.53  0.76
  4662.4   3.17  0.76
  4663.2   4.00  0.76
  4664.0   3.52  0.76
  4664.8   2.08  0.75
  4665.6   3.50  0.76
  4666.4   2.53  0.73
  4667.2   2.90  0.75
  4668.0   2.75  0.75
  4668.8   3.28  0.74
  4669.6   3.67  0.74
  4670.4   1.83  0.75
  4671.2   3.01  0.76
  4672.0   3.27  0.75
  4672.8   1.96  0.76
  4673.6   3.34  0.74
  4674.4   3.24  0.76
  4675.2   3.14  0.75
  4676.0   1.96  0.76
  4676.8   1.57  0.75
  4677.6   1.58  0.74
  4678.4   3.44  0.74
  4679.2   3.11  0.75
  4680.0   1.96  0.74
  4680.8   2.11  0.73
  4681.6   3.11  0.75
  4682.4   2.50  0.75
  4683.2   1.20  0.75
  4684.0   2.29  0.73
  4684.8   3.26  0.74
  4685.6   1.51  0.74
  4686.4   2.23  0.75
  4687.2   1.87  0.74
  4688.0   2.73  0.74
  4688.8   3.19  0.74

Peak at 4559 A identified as [O II]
